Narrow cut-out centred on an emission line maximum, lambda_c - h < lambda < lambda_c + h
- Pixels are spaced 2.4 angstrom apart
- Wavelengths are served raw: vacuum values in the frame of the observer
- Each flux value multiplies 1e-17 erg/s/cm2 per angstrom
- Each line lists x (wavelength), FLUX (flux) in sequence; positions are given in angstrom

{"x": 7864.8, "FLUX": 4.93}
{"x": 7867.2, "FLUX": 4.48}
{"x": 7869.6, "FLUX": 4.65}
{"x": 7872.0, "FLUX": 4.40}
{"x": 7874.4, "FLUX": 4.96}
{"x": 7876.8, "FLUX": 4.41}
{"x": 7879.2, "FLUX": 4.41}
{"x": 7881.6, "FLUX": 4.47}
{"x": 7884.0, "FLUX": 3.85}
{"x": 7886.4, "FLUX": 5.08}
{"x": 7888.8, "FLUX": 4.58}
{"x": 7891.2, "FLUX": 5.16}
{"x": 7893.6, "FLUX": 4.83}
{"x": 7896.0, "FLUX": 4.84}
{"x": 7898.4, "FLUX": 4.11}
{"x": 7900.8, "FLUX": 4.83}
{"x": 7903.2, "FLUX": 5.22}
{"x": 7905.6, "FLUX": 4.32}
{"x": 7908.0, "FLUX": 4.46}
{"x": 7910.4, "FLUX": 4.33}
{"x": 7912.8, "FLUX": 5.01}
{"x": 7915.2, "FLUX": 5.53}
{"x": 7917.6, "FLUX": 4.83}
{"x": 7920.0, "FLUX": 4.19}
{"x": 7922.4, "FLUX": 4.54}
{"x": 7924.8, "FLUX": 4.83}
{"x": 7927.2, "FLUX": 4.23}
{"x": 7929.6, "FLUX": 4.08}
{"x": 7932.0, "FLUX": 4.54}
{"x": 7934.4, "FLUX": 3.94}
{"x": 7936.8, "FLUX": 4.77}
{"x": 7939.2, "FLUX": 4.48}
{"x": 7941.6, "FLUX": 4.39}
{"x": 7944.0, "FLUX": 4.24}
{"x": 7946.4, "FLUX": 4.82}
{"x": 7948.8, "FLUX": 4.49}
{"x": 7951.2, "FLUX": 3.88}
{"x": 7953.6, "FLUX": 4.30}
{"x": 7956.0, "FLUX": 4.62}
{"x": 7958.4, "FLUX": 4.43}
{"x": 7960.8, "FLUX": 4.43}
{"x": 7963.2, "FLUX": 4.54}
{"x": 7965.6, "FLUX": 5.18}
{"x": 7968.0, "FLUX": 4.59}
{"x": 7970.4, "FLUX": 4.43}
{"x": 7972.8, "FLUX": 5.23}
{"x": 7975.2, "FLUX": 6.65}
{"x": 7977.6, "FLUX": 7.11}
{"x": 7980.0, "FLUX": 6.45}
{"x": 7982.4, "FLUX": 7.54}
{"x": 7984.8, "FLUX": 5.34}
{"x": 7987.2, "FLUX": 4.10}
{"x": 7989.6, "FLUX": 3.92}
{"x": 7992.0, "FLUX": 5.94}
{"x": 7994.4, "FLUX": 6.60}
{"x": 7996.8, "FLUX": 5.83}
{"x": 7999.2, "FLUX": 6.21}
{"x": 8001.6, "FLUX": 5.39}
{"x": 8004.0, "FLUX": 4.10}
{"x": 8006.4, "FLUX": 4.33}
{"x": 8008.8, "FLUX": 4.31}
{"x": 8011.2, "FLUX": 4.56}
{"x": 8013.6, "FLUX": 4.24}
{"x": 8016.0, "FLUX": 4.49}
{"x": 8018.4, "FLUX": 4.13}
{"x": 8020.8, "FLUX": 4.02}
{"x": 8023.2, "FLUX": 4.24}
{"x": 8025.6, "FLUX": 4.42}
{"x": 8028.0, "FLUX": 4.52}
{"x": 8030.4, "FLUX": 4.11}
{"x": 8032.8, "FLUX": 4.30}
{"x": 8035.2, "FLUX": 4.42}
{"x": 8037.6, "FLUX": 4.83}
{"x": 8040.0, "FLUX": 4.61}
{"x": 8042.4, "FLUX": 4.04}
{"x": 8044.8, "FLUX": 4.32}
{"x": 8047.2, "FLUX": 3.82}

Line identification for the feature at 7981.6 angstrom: [S II] 6716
